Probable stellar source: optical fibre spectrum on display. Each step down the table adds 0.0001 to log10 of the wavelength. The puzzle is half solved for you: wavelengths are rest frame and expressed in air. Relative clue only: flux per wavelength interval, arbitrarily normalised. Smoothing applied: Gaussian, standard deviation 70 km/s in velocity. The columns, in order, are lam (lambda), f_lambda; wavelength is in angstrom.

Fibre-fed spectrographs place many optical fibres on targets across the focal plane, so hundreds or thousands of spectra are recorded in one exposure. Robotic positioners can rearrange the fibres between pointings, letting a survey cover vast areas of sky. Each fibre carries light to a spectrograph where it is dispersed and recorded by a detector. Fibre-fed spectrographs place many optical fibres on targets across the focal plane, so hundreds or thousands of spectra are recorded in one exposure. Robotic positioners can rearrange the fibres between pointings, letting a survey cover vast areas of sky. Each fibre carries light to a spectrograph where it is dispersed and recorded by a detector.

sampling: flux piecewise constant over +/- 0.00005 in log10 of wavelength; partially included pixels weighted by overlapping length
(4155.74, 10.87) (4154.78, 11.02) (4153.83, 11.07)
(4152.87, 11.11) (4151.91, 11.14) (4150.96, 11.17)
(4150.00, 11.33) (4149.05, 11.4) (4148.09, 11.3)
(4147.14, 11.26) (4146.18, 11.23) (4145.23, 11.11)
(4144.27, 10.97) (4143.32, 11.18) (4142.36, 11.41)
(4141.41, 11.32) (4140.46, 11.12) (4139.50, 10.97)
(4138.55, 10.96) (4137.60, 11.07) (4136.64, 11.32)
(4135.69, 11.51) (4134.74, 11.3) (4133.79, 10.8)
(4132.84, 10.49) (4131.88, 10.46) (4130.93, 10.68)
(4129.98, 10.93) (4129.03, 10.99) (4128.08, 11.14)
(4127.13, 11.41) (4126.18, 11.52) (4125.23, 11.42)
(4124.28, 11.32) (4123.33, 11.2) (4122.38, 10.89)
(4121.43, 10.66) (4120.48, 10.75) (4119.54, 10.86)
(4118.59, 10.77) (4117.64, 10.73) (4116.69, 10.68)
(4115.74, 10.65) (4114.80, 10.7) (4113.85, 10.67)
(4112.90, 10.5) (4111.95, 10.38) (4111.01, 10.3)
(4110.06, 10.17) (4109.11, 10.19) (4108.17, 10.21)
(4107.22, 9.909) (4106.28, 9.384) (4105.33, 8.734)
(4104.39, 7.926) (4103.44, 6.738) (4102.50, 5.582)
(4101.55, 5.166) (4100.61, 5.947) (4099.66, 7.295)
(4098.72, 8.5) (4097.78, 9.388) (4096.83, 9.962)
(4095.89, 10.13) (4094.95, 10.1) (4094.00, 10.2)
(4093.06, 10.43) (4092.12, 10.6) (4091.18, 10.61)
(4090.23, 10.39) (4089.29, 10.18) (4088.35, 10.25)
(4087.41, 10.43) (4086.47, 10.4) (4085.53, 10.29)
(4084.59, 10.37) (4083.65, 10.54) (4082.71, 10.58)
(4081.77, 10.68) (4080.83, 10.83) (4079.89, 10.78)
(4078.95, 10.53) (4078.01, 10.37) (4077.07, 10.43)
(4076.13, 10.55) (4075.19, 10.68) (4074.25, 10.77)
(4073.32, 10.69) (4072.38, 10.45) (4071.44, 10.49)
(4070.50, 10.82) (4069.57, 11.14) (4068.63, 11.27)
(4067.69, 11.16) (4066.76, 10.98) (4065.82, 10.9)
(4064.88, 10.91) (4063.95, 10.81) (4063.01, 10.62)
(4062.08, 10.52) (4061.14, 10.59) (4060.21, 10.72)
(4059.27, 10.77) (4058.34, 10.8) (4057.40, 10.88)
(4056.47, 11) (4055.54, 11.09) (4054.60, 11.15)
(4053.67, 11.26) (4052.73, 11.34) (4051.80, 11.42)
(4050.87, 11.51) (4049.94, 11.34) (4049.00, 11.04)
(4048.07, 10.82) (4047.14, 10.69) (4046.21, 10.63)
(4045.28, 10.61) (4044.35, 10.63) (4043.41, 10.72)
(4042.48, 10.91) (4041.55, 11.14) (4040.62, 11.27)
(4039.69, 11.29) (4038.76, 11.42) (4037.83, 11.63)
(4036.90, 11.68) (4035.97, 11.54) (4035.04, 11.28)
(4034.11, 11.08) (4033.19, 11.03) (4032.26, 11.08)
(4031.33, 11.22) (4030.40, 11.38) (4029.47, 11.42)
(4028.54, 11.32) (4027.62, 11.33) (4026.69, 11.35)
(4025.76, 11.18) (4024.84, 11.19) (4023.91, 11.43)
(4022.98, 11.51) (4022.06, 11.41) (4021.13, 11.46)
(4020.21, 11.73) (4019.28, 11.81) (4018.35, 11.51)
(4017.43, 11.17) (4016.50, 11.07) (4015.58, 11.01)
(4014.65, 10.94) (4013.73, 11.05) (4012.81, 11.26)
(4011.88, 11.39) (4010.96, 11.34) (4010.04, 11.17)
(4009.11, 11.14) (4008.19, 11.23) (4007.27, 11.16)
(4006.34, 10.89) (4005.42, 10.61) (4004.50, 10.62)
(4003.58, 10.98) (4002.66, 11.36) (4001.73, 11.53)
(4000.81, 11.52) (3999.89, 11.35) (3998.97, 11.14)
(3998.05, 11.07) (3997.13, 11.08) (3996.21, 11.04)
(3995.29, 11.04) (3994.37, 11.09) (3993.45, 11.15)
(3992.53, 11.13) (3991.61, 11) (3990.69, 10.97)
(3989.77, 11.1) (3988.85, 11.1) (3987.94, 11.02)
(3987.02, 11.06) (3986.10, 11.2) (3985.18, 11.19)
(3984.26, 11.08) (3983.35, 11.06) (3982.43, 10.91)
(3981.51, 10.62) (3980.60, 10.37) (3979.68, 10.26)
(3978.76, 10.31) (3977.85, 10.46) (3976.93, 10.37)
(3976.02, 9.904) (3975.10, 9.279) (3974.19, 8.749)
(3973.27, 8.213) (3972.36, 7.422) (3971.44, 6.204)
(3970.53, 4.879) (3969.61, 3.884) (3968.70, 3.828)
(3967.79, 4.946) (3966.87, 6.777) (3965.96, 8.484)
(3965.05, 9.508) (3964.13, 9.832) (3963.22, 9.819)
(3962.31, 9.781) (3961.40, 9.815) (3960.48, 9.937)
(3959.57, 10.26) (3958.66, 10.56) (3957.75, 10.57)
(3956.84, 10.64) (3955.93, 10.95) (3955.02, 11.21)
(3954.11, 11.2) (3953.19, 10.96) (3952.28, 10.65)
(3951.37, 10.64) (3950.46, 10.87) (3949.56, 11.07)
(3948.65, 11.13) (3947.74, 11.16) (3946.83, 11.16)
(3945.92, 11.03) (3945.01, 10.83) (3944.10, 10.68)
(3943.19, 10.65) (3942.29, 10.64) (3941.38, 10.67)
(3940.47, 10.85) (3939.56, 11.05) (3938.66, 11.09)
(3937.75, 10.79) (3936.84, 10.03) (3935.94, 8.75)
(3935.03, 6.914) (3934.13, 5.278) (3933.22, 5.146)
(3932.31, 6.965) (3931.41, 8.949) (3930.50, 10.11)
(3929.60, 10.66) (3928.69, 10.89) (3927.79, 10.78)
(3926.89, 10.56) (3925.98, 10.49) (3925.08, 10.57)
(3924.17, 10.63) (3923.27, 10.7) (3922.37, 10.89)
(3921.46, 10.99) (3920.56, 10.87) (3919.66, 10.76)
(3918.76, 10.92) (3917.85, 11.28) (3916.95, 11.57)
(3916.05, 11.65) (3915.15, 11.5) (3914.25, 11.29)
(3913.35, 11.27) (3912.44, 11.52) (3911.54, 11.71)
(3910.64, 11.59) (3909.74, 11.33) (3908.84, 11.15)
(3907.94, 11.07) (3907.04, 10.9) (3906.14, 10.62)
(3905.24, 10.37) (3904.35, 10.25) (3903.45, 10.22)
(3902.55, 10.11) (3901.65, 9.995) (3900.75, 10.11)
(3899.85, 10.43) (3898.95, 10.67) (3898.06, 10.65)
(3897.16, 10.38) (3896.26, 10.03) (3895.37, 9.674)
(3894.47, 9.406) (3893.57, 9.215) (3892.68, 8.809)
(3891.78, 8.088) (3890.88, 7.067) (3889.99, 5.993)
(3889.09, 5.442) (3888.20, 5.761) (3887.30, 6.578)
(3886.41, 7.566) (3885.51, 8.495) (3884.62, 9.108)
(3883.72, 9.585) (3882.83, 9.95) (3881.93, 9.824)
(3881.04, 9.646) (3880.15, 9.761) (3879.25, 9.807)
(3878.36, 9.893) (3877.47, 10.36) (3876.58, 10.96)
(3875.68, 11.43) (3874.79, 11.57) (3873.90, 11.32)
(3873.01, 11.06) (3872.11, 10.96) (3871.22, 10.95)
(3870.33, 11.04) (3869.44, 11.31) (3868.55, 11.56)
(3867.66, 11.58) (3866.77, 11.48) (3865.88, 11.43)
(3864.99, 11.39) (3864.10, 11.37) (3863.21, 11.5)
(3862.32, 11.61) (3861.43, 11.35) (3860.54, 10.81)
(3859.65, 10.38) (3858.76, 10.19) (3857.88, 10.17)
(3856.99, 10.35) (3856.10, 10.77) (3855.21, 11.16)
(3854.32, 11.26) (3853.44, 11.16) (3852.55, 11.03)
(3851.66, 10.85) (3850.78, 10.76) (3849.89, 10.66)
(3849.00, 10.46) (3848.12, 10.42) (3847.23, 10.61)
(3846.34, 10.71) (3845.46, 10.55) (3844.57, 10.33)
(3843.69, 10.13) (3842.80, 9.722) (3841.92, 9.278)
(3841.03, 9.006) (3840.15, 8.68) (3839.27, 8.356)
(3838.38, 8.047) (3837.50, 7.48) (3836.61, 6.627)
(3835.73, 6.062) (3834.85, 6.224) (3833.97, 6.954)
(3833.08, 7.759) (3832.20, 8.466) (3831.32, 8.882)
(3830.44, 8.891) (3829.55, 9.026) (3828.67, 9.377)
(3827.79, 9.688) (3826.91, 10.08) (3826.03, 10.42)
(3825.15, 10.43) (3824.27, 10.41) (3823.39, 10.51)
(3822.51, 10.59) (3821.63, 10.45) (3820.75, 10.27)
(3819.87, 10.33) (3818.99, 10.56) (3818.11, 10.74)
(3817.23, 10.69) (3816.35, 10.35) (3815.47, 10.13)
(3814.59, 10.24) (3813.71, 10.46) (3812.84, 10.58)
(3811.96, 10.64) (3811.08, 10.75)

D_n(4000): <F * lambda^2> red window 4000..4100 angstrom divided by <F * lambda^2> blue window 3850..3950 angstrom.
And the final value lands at 1.14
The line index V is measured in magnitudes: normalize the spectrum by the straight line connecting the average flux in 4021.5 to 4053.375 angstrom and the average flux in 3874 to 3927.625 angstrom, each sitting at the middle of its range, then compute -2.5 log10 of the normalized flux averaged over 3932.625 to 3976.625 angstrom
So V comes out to 0.127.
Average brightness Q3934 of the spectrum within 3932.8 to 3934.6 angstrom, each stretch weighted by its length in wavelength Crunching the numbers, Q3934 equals 5.24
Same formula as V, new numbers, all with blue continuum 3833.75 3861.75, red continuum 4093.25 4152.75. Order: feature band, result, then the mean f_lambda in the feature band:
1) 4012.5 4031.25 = -0.12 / 11.3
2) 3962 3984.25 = 0.16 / 8.62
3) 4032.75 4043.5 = -0.12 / 11.3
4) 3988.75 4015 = -0.11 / 11.1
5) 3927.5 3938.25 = 0.14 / 8.75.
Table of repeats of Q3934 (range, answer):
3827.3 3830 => 9.36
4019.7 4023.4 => 11.5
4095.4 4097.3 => 10.1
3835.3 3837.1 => 6.36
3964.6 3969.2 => 6.69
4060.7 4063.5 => 10.6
